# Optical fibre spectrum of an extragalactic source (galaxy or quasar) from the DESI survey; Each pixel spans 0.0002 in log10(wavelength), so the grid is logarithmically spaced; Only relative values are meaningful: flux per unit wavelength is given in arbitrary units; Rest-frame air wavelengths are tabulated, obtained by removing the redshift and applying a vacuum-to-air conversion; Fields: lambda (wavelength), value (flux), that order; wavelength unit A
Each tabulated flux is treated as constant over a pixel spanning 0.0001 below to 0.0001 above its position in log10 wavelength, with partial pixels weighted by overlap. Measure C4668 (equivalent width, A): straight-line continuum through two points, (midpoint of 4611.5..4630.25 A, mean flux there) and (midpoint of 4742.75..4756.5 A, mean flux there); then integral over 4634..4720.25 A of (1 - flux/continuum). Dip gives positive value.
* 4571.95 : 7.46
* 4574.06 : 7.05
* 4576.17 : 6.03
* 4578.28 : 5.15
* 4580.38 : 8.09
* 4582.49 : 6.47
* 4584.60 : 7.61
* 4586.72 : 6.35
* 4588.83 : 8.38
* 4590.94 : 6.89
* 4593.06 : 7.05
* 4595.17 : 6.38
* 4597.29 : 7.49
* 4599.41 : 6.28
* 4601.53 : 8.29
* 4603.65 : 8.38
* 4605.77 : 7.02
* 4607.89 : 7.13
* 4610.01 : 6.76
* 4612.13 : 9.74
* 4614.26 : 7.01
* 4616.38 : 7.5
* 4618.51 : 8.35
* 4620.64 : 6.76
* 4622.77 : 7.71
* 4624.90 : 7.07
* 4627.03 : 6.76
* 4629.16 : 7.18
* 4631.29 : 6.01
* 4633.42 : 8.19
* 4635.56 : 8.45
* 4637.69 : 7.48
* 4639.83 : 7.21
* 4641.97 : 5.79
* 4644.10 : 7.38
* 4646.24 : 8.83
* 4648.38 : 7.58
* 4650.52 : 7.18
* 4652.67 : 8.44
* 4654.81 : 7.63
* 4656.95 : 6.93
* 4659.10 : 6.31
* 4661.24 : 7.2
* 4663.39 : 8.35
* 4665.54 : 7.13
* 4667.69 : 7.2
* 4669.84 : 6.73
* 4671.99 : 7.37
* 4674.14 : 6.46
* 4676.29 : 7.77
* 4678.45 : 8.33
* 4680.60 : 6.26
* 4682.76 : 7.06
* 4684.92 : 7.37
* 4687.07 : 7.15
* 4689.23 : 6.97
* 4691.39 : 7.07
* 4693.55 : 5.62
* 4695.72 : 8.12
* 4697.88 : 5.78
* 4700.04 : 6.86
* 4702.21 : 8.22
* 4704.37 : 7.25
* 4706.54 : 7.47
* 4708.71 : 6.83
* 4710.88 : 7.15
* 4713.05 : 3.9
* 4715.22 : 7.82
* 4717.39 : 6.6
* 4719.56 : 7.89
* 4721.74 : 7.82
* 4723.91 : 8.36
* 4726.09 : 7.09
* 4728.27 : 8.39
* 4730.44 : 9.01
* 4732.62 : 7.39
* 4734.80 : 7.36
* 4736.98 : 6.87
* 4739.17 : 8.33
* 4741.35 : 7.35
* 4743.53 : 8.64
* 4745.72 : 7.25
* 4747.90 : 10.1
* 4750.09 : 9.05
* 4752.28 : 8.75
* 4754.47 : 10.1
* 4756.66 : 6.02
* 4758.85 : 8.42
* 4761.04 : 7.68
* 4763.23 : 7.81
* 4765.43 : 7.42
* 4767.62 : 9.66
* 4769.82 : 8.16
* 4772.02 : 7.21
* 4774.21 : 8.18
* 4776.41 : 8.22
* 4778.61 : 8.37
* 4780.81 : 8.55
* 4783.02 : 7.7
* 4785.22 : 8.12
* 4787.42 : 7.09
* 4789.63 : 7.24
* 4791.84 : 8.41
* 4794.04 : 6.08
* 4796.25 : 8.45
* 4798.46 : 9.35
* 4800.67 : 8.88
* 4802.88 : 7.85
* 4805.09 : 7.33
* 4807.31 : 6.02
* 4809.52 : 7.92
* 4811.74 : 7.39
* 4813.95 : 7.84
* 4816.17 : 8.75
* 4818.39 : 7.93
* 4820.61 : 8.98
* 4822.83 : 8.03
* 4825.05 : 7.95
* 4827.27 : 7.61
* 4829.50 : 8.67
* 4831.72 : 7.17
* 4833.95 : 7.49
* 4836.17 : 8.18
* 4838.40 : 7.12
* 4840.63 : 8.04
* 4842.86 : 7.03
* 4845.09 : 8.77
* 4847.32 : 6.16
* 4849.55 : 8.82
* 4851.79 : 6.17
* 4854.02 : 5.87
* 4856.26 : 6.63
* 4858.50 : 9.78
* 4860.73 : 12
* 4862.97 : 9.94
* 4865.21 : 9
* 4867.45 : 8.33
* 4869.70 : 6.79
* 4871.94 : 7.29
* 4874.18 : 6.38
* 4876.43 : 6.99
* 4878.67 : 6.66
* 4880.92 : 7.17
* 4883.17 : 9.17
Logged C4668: 9.3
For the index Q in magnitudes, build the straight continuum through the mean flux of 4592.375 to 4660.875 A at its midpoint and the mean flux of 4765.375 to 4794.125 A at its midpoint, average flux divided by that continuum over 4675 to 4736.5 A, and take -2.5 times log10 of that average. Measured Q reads 0.06 mag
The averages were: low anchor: 7.38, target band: 7.24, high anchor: 7.97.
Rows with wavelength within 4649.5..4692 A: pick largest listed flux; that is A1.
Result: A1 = 8.44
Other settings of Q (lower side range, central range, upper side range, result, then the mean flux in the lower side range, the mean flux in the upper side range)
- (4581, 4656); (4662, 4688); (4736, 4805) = 0.06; 7.4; 8.1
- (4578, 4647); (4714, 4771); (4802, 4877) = -0.06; 7.33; 7.84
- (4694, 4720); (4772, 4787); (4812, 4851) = -0.08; 6.93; 7.89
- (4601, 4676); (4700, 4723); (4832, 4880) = 0.07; 7.41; 7.77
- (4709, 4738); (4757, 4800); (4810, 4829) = -0.03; 7.35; 8.07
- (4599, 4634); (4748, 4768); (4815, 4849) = -0.09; 7.43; 7.87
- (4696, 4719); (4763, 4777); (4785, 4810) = -0.09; 6.86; 7.71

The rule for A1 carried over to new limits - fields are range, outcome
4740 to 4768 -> 10.1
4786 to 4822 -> 9.35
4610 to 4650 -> 9.74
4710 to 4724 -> 8.36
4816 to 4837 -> 8.98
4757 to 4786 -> 9.66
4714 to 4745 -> 9.01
